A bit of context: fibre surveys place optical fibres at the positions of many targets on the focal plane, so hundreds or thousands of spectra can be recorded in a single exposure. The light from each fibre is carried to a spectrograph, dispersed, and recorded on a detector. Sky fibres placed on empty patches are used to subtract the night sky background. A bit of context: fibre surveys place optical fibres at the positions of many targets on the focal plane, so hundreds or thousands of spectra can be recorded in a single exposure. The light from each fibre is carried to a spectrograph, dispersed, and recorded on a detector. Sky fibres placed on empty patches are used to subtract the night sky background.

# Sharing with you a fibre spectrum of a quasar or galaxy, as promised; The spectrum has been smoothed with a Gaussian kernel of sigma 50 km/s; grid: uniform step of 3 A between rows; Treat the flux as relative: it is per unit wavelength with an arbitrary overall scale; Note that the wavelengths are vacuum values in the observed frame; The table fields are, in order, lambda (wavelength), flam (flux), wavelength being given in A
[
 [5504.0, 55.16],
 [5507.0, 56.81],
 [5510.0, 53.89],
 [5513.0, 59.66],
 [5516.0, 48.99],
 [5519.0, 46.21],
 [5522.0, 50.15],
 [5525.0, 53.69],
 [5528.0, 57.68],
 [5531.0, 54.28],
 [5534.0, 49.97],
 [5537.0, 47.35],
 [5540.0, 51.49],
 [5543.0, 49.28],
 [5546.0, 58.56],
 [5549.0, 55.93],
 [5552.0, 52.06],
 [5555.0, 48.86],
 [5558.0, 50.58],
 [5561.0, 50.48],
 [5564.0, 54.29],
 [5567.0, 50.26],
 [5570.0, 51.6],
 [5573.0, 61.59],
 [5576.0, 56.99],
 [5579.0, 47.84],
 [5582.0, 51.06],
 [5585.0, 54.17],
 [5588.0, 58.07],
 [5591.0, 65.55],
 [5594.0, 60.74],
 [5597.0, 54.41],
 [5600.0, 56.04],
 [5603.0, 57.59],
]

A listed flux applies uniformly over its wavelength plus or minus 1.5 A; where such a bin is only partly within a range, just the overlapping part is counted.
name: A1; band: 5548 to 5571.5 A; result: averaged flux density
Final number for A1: 51.7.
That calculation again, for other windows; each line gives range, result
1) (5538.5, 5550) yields 53.7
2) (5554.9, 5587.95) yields 52.9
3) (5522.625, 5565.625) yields 52.4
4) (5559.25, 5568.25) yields 51.7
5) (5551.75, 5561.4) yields 50.3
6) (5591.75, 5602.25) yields 57.7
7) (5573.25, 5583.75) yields 53.2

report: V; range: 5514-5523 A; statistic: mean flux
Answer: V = 49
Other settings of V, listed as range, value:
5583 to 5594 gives 59.1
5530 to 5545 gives 50.6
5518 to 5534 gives 52.4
